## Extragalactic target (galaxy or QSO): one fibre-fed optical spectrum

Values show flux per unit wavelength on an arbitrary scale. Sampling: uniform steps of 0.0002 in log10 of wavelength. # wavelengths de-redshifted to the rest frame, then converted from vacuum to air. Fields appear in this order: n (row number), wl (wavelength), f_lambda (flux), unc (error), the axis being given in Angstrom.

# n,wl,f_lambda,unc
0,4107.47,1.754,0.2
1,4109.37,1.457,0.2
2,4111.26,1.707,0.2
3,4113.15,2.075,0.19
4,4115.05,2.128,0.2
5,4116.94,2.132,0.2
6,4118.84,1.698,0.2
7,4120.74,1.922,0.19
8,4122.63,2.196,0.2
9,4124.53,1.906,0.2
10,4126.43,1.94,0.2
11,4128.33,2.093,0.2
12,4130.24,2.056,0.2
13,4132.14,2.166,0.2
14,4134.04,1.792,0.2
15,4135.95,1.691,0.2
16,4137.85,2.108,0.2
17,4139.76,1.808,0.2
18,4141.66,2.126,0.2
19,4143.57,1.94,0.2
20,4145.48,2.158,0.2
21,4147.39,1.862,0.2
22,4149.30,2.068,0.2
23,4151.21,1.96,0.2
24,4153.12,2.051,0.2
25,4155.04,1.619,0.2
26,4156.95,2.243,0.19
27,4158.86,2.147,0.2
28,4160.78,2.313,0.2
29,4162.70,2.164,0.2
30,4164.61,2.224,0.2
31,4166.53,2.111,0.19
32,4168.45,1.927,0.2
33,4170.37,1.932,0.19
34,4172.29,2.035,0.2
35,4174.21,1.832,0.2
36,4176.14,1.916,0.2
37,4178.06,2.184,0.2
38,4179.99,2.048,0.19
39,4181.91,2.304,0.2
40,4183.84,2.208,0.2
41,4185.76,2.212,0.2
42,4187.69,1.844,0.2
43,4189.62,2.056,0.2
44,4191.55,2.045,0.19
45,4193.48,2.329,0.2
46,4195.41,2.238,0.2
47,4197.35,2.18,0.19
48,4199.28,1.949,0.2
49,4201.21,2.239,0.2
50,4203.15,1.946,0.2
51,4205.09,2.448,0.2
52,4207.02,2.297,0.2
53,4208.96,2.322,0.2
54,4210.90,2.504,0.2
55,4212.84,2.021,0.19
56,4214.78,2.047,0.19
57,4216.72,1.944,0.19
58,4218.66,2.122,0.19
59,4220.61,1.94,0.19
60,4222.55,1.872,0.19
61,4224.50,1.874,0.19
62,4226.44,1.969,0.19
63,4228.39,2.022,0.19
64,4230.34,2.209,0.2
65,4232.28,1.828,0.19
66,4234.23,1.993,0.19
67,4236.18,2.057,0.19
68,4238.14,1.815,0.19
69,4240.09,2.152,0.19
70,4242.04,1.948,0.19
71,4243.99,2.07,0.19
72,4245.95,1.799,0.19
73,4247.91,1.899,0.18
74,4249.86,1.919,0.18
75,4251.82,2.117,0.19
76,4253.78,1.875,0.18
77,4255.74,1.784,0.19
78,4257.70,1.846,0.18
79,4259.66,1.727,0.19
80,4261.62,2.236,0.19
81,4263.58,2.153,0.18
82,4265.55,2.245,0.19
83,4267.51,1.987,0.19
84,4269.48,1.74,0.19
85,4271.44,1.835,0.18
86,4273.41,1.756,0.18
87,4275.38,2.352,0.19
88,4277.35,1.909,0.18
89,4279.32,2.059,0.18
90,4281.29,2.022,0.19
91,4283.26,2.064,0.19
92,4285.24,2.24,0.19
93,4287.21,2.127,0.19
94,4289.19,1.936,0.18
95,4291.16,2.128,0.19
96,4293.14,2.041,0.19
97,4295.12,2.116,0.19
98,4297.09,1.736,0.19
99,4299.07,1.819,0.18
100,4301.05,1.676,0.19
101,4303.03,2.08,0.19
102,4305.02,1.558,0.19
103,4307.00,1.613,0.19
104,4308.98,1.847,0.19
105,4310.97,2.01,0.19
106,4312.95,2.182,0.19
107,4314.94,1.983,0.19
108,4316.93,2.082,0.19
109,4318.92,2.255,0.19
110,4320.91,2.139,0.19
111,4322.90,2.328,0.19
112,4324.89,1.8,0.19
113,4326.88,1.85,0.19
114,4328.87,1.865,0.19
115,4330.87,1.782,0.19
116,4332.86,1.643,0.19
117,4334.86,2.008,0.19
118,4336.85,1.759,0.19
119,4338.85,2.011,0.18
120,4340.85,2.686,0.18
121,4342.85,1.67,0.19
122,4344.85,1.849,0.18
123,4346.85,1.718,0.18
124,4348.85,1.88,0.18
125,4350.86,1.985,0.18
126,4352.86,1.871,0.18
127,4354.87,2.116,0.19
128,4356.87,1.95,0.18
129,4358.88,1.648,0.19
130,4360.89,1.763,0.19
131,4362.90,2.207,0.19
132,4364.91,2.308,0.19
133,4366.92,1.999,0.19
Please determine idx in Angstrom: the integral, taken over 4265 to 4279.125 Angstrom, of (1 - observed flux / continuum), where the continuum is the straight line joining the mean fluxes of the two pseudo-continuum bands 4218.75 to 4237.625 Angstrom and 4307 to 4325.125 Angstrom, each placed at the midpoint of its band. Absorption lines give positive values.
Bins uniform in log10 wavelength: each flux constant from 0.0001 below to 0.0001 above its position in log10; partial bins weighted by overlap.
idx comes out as 0.3 Angstrom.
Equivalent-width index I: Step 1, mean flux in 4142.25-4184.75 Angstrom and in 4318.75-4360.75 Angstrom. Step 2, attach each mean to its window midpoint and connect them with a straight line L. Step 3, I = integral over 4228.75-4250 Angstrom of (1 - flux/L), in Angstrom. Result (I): 0.30 Angstrom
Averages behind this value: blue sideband 2.06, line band 1.98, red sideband 1.93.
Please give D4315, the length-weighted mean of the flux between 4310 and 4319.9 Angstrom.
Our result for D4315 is 2.1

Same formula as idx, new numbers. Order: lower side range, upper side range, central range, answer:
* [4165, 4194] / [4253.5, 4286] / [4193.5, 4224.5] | -1.4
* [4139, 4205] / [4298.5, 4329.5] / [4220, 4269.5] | 0.9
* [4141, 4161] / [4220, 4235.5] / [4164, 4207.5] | -2.2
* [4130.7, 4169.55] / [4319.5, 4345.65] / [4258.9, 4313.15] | 0.2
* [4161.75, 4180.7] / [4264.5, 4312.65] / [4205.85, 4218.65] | -1.1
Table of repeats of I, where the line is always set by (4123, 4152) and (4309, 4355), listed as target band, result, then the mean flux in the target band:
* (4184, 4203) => -1.3 Angstrom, 2.12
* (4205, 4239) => -1.5 Angstrom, 2.06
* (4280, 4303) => -0.3 Angstrom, 2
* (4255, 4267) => -0.2 Angstrom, 2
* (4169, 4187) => -0.8 Angstrom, 2.07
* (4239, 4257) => 0.2 Angstrom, 1.95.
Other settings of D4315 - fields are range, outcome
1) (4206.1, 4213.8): 2.29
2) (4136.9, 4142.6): 2.02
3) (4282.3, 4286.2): 2.15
